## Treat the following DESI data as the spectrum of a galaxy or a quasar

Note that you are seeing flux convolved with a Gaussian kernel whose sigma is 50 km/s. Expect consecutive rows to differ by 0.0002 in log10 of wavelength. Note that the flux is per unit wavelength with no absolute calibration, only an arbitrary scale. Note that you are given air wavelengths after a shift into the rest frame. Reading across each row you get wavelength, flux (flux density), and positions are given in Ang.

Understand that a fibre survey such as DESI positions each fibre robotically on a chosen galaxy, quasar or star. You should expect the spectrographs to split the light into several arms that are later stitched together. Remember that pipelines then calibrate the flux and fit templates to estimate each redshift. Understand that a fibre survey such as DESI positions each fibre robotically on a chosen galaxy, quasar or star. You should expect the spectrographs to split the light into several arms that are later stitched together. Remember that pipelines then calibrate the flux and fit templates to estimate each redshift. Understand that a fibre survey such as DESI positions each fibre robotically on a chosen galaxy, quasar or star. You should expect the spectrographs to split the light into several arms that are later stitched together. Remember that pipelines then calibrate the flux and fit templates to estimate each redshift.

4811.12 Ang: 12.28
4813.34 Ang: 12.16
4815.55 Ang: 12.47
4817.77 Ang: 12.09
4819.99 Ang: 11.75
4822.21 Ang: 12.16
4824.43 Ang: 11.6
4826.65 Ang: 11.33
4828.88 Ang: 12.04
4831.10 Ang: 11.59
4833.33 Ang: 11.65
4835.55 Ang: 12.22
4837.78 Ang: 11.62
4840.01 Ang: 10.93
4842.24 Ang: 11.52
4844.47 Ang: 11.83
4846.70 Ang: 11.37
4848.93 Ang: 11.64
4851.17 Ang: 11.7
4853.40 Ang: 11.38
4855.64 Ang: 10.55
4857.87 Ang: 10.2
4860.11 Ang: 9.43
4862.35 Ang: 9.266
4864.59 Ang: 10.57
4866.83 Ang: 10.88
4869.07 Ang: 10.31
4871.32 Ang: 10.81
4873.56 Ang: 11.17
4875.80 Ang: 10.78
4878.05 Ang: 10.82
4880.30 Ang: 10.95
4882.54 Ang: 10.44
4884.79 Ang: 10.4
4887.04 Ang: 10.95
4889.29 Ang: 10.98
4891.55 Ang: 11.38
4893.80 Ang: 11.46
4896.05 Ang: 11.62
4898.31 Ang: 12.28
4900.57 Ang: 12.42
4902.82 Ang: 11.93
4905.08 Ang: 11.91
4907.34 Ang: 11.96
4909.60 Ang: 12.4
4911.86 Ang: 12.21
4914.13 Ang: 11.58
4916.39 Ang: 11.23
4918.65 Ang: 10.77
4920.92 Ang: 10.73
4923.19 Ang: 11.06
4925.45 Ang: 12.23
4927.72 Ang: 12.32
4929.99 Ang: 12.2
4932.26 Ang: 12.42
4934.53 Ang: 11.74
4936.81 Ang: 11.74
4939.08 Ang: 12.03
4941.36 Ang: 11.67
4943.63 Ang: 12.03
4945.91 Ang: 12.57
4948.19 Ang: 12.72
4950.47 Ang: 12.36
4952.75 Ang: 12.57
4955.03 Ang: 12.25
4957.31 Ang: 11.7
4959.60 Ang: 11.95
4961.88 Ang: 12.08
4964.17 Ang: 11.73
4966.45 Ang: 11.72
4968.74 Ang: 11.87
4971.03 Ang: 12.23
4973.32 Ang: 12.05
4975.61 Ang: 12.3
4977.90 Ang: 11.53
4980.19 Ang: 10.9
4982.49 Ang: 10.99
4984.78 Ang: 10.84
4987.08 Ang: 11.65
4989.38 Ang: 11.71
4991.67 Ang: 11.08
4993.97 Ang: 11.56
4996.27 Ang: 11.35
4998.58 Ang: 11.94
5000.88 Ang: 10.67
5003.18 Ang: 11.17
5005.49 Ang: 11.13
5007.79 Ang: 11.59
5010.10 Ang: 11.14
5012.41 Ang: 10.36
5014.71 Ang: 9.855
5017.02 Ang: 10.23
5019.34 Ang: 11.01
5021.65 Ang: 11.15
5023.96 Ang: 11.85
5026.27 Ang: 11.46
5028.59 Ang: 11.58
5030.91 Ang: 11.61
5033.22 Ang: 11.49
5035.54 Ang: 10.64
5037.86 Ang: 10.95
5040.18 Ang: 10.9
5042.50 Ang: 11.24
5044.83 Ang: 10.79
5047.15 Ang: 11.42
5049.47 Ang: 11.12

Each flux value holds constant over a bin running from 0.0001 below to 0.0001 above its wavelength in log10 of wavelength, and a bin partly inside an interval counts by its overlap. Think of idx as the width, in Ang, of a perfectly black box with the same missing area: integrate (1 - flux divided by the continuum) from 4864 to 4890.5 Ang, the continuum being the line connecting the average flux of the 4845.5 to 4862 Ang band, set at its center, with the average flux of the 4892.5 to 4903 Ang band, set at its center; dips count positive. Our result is 1.5 Ang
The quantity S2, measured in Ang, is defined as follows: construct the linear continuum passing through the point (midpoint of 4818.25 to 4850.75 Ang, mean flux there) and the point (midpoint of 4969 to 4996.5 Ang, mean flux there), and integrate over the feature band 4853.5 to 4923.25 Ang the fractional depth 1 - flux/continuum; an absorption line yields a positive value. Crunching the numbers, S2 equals 3.2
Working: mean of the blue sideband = 11.7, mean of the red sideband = 11.5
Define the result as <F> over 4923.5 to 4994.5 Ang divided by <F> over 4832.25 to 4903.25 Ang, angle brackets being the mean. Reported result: 1.1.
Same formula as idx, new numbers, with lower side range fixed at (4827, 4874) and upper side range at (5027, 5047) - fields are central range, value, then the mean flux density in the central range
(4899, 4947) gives -3.3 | 11.9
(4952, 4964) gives -1.0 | 12.1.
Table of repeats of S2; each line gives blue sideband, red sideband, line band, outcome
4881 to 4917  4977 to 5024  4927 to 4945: -1.0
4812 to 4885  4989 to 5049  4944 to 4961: -1.7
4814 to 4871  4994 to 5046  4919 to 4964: -3.3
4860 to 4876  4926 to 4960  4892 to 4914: -1.4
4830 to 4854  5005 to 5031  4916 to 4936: -0.6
